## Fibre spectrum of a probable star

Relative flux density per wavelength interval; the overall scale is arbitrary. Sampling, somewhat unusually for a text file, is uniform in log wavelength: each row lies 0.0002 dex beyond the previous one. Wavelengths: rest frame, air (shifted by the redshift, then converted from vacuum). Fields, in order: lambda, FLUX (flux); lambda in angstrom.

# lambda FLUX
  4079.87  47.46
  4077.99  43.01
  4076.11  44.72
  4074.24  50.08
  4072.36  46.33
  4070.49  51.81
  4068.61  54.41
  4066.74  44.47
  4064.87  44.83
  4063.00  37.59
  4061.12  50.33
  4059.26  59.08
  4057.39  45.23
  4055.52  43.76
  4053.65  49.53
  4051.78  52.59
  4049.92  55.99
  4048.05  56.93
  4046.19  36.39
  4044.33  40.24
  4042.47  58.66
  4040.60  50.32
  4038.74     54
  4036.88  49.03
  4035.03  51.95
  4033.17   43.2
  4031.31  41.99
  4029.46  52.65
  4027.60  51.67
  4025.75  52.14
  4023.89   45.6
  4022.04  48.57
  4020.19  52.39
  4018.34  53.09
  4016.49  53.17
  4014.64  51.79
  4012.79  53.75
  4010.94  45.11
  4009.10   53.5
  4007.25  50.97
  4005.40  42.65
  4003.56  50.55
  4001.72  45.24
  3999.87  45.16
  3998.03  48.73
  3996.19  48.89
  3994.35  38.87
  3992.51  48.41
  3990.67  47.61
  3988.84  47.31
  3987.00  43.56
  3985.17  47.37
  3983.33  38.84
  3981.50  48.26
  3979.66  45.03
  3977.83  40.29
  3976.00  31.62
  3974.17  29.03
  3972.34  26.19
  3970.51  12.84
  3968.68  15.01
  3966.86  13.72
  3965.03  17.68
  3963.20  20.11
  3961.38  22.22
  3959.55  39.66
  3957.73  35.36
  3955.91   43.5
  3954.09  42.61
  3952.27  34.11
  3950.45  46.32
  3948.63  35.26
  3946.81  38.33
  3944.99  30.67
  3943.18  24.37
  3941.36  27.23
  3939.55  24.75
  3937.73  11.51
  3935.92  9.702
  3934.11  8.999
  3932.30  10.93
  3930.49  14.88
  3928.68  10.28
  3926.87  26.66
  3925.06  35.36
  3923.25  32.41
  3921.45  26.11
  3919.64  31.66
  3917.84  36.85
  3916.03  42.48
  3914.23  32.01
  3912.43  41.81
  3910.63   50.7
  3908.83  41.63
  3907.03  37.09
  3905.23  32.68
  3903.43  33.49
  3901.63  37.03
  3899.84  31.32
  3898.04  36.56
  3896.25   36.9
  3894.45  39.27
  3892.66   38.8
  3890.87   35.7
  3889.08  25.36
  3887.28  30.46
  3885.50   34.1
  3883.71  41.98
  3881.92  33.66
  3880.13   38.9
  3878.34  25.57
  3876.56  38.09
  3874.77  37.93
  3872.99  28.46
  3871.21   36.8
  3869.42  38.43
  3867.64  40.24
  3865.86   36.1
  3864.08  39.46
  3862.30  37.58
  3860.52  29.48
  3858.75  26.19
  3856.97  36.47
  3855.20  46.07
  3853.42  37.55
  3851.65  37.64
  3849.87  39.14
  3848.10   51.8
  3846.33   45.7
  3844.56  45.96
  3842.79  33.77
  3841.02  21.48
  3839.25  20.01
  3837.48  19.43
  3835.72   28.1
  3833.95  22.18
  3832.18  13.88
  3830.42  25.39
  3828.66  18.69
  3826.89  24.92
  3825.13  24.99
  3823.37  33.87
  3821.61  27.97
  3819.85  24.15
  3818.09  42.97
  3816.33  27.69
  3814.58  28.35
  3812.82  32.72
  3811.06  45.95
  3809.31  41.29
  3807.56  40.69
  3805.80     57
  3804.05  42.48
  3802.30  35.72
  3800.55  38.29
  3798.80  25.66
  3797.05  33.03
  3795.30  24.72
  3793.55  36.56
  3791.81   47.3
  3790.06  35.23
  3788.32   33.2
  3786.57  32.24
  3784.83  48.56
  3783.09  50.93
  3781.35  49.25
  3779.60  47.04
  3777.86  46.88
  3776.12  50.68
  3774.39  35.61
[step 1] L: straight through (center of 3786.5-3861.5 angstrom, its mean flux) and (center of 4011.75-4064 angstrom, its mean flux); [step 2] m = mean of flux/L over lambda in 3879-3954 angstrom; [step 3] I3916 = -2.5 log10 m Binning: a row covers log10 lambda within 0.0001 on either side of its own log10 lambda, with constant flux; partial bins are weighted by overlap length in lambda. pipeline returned 0.26 mag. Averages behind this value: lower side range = 33.4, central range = 31.5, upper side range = 49.7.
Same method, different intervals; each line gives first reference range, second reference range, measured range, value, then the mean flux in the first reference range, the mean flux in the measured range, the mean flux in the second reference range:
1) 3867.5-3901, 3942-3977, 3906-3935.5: 0.101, 35.1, 29.6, 29.4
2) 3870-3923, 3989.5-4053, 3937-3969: 0.380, 35.6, 29.4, 49.2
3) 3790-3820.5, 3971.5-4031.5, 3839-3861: 0.059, 36.8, 36.9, 46.2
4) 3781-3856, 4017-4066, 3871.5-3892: 0.147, 34.6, 33.8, 49.2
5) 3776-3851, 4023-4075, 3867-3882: 0.097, 35.1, 35.3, 49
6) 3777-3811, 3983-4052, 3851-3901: 0.219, 40.4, 35.5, 48.7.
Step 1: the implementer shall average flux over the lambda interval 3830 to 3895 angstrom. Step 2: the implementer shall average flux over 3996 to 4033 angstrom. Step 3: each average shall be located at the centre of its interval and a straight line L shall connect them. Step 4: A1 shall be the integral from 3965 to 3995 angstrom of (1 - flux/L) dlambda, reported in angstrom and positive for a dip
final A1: 7.0 angstrom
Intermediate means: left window 34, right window 49.3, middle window 35.3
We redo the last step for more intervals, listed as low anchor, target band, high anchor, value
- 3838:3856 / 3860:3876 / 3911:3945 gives -0.88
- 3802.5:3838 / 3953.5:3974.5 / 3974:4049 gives 8.29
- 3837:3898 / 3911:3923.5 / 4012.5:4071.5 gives 1.25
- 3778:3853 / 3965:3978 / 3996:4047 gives 6.53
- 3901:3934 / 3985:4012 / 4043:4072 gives -3.81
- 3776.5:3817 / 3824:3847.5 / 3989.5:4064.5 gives 8.10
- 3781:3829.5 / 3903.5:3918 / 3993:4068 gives 0.92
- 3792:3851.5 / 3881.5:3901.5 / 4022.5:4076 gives 1.43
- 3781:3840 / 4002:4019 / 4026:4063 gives -1.16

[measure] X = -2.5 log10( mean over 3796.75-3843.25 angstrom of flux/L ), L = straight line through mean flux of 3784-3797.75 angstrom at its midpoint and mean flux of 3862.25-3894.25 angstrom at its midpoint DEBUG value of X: 0.18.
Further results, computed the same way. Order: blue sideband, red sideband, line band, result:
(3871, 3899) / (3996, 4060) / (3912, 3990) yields 0.36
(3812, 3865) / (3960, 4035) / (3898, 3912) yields -0.06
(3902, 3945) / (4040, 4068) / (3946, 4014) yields -0.05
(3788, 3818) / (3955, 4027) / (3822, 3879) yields 0.17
